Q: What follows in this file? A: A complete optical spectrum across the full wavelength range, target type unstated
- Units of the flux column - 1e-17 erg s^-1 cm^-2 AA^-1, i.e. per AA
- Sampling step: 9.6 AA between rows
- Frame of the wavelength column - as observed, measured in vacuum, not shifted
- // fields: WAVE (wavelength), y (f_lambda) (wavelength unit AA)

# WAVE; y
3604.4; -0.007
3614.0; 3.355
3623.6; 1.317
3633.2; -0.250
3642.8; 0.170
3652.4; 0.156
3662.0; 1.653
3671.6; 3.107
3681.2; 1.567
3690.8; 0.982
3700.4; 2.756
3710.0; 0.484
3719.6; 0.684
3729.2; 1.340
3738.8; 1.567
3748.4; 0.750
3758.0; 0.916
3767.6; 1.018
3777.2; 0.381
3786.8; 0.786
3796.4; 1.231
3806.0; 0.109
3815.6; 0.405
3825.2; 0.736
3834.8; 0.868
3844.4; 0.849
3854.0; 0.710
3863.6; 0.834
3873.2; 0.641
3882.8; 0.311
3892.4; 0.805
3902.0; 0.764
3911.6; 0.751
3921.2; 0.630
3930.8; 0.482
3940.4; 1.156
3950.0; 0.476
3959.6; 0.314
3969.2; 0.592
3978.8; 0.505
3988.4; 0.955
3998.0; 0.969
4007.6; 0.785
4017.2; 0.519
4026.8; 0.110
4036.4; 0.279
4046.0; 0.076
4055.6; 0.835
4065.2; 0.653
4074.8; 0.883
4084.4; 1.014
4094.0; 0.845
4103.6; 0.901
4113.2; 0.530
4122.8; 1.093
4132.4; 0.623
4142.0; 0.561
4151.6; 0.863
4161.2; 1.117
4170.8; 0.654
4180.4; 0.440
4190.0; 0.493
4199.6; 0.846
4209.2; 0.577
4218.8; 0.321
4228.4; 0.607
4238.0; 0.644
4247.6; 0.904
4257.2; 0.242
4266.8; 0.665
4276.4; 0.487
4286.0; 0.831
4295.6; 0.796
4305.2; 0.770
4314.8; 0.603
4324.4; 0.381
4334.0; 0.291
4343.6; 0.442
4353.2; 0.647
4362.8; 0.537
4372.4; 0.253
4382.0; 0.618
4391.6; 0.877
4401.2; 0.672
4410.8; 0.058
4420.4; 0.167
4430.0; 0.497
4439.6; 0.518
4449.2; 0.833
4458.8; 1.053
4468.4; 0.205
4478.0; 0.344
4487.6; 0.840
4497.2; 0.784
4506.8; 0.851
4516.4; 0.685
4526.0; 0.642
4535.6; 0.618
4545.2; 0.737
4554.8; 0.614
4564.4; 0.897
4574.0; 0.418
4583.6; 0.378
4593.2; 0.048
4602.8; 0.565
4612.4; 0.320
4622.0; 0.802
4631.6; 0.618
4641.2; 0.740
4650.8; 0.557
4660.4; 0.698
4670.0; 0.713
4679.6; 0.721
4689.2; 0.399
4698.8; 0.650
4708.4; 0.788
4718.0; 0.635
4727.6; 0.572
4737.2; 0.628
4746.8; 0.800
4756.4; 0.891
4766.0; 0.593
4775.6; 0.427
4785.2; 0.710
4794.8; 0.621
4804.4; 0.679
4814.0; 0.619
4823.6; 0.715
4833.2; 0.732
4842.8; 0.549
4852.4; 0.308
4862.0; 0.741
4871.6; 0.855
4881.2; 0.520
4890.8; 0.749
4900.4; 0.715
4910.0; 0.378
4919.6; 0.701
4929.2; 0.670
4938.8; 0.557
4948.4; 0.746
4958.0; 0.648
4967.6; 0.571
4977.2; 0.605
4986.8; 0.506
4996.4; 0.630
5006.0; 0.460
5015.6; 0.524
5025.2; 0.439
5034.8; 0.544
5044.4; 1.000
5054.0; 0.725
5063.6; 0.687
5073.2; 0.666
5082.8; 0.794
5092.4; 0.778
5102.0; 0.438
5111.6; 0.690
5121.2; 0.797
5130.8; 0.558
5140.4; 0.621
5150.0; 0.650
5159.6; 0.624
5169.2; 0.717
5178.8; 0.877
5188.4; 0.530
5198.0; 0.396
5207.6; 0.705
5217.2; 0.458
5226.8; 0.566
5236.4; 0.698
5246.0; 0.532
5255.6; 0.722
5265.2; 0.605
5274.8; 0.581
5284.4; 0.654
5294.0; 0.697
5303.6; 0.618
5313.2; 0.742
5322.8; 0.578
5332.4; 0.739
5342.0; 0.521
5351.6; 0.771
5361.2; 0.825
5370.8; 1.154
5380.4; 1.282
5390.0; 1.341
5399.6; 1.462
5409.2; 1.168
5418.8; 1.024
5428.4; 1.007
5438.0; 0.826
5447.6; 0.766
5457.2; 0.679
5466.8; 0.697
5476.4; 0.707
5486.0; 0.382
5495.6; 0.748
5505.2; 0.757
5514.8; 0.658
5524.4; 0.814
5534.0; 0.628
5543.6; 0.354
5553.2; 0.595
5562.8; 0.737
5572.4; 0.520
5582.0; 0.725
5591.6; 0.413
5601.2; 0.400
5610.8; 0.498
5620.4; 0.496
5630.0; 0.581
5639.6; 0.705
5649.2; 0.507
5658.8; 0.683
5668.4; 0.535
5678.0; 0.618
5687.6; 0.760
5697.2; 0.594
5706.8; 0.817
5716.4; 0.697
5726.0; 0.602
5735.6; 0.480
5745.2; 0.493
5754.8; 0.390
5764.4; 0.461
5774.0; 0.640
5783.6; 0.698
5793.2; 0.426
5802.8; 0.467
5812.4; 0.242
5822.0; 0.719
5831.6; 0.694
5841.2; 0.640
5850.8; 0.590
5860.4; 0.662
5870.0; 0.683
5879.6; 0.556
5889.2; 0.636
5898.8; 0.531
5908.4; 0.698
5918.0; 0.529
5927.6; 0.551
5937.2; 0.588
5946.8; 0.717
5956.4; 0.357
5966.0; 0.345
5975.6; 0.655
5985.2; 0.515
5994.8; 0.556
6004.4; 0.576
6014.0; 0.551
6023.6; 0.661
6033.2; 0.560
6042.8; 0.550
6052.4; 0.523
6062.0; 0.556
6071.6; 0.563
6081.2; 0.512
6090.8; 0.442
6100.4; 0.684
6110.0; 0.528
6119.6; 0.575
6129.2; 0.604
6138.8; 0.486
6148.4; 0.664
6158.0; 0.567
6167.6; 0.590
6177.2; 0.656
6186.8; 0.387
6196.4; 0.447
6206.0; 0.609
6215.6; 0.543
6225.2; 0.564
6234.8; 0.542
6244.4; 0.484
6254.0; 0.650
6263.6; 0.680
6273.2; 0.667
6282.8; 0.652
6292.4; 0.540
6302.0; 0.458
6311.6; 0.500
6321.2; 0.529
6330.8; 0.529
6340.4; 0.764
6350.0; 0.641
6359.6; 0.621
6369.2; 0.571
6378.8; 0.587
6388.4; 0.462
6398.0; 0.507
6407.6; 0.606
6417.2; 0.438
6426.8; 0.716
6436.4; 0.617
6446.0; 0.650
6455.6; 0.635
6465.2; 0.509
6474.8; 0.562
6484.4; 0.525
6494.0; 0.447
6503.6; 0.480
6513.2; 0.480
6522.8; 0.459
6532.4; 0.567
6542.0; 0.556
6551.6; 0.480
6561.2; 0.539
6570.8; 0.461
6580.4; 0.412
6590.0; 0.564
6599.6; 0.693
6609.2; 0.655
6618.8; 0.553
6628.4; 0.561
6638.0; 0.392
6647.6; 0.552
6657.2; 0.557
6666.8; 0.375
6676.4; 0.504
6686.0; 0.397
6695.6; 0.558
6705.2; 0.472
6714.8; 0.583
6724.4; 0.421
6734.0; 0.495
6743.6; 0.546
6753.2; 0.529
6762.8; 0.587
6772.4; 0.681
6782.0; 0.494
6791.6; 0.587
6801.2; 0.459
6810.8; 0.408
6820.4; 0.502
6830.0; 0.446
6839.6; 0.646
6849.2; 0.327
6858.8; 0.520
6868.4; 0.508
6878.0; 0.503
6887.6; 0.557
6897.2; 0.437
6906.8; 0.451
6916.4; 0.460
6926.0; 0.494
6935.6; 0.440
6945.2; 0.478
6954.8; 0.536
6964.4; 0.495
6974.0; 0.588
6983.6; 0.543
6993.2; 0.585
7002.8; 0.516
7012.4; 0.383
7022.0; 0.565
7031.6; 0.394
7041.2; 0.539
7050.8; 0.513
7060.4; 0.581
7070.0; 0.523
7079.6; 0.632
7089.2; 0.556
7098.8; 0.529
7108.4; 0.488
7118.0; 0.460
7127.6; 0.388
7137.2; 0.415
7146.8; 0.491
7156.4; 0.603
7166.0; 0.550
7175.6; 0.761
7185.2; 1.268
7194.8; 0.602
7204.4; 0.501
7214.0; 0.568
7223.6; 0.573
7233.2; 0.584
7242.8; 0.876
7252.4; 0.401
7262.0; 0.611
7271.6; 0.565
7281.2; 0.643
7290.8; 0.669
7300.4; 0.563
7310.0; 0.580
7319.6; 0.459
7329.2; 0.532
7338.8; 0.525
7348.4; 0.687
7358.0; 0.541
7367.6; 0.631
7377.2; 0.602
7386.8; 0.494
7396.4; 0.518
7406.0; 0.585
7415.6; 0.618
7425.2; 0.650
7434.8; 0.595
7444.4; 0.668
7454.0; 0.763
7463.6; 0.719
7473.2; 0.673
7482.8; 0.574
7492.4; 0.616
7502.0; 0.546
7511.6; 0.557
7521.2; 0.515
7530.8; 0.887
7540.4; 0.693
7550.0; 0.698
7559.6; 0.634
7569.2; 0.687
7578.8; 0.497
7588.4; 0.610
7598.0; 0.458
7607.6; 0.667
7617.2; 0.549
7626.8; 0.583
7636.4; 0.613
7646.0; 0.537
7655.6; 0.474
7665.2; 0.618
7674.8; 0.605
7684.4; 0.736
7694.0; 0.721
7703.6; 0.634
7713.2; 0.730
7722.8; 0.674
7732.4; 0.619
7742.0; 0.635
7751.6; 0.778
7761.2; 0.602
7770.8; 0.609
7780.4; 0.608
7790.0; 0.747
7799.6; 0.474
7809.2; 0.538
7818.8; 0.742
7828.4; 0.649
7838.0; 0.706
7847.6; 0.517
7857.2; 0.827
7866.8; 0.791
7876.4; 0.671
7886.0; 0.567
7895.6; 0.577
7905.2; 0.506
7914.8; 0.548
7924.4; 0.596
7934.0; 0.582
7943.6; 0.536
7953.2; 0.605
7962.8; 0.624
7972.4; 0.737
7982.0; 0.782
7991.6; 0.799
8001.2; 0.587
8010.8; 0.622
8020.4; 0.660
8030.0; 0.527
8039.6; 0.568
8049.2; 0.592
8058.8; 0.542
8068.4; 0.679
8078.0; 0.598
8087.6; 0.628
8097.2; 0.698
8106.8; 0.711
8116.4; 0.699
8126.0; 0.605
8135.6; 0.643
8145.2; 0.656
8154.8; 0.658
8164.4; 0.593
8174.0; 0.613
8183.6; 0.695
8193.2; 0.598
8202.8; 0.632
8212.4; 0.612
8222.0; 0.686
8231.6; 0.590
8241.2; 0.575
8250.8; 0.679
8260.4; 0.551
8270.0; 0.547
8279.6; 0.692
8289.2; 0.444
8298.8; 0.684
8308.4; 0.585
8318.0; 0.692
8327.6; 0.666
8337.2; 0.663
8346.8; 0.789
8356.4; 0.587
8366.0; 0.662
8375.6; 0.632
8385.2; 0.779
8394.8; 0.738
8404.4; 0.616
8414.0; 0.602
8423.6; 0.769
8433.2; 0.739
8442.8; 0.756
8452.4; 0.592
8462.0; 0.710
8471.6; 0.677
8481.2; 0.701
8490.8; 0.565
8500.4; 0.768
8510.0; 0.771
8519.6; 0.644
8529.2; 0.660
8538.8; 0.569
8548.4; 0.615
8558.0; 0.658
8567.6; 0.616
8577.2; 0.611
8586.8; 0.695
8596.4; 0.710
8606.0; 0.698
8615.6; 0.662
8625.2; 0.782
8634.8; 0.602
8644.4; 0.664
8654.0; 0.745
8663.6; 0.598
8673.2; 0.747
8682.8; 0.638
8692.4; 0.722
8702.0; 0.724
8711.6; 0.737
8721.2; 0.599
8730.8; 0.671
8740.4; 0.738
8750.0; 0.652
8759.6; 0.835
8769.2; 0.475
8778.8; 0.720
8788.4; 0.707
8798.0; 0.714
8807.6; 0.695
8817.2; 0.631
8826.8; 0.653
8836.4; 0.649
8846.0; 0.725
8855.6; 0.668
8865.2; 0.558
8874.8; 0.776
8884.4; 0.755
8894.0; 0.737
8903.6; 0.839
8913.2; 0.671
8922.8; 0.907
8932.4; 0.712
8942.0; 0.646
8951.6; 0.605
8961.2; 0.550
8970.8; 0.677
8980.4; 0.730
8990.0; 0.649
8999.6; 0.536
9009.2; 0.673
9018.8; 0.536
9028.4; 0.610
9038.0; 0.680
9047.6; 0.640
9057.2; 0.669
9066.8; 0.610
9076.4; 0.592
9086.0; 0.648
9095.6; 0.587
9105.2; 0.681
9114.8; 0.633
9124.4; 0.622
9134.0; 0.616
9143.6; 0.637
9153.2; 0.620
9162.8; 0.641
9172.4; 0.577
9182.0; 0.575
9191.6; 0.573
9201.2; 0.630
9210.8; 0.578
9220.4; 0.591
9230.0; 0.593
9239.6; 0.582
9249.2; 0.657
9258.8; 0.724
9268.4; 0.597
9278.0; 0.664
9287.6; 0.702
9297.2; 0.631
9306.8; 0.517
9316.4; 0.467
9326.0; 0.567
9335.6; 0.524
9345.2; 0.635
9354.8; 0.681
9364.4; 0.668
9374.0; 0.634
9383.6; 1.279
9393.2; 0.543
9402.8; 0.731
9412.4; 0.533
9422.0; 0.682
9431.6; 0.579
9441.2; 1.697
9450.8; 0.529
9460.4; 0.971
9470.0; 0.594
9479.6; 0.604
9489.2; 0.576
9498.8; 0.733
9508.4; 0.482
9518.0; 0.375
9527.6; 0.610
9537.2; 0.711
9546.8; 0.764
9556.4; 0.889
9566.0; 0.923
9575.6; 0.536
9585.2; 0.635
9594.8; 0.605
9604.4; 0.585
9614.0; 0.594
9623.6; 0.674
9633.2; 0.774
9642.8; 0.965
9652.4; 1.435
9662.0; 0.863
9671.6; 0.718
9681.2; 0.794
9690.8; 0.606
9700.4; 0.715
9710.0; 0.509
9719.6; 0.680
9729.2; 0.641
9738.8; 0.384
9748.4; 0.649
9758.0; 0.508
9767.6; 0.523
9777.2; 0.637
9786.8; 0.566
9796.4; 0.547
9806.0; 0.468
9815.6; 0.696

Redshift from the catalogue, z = 0.93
